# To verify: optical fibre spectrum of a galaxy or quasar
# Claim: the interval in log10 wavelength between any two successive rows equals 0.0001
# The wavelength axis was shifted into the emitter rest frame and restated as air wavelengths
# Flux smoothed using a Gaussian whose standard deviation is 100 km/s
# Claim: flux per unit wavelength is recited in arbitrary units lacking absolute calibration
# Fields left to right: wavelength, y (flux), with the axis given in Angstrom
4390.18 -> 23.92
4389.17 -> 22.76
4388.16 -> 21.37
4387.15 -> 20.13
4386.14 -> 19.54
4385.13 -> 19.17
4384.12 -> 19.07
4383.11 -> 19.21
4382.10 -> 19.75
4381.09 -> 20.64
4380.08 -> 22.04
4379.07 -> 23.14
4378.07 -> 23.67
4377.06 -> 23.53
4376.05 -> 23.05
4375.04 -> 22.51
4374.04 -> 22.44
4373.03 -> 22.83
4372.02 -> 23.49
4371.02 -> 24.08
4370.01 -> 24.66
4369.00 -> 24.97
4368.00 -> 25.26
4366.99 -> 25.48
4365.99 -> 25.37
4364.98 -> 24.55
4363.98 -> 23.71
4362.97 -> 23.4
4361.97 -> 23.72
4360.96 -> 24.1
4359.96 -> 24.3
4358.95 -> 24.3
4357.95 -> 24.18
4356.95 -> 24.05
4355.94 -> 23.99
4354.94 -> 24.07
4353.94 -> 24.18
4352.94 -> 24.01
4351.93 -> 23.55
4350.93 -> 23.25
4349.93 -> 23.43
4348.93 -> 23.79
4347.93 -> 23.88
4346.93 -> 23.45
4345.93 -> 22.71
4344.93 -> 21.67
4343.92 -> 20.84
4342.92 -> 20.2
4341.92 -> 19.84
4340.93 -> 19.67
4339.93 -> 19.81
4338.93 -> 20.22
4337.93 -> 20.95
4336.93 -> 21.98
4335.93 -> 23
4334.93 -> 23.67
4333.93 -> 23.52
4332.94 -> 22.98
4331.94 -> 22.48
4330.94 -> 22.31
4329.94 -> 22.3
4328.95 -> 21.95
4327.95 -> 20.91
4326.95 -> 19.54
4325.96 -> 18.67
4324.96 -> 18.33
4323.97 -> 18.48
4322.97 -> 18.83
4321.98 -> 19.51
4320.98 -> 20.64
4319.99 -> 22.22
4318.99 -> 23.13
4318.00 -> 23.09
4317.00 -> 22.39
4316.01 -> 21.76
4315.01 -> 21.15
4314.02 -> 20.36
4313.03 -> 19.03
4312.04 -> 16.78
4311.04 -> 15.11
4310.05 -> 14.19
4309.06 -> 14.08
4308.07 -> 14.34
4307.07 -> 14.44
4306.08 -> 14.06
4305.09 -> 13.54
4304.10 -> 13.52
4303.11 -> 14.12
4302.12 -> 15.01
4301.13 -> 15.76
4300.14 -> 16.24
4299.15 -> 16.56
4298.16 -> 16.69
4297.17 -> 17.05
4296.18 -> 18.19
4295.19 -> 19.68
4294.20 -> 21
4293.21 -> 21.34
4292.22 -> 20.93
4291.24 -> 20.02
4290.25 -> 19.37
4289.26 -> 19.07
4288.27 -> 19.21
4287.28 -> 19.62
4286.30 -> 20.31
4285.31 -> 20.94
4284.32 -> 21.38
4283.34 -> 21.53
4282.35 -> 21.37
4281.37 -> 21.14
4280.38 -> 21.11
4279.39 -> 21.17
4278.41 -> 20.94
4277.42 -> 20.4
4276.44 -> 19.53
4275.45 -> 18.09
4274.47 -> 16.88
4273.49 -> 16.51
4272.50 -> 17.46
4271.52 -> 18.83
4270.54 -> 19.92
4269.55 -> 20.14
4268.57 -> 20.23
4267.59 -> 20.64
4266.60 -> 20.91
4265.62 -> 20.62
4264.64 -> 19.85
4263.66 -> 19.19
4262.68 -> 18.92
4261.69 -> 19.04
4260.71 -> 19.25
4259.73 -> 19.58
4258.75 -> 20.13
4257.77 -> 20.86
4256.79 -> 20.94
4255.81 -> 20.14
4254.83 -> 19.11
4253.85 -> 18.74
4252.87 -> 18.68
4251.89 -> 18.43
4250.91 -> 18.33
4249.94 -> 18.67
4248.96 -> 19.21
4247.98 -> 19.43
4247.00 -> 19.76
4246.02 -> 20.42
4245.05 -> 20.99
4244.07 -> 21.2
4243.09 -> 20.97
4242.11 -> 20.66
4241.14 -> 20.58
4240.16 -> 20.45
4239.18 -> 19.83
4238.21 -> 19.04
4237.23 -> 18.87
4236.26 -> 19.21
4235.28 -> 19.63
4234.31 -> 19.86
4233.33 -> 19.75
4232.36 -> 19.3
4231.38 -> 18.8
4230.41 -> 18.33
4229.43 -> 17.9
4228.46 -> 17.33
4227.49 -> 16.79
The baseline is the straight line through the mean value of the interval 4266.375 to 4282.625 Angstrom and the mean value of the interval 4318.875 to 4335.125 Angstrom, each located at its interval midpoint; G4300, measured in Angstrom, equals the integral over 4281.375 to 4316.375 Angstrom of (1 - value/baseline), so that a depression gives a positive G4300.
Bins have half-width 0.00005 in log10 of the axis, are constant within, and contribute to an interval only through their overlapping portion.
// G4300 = 4.02 Angstrom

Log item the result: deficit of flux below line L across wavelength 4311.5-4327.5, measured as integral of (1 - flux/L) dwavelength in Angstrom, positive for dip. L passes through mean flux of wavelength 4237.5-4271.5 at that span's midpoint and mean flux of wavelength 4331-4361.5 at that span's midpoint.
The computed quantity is 1.2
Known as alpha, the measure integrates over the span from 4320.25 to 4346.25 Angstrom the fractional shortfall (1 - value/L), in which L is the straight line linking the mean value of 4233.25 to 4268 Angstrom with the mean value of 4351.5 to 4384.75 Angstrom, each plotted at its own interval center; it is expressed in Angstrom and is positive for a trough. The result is 1.5 Angstrom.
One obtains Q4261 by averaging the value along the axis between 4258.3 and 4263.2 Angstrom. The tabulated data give 19.4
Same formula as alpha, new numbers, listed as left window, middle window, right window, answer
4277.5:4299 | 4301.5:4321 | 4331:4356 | 3.25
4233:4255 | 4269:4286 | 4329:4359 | 0.65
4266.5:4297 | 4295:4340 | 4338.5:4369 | 5.48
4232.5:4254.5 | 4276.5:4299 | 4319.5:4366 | 0.82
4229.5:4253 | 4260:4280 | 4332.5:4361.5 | 0.98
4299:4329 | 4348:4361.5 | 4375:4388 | -2.76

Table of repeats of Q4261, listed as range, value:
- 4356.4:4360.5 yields 24.2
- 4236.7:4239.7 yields 19.3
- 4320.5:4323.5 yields 19.6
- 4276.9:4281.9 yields 21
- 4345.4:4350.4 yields 23.5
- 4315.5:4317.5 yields 22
